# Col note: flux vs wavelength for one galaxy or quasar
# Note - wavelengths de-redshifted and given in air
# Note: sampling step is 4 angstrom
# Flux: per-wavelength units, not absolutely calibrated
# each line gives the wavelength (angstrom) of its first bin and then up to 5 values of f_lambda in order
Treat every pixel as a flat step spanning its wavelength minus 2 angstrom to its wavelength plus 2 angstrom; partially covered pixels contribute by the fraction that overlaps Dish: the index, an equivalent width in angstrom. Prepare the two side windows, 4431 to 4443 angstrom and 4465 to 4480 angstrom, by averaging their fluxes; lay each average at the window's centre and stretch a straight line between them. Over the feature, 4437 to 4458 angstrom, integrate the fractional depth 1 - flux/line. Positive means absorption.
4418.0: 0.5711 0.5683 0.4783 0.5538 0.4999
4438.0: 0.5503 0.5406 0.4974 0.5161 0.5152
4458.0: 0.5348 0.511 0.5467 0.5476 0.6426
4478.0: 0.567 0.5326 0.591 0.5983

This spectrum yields 0.8 angstrom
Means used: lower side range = 0.531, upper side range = 0.578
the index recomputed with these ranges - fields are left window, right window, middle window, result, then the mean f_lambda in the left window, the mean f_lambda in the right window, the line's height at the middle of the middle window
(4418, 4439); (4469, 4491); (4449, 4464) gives 1.1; 0.533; 0.58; 0.559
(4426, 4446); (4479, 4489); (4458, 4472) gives 0.4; 0.526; 0.566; 0.55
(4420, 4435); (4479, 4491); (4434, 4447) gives 0.2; 0.527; 0.571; 0.537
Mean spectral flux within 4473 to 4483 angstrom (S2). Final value 0.579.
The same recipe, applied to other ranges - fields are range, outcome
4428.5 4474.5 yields 0.534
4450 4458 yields 0.52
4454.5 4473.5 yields 0.542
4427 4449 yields 0.526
